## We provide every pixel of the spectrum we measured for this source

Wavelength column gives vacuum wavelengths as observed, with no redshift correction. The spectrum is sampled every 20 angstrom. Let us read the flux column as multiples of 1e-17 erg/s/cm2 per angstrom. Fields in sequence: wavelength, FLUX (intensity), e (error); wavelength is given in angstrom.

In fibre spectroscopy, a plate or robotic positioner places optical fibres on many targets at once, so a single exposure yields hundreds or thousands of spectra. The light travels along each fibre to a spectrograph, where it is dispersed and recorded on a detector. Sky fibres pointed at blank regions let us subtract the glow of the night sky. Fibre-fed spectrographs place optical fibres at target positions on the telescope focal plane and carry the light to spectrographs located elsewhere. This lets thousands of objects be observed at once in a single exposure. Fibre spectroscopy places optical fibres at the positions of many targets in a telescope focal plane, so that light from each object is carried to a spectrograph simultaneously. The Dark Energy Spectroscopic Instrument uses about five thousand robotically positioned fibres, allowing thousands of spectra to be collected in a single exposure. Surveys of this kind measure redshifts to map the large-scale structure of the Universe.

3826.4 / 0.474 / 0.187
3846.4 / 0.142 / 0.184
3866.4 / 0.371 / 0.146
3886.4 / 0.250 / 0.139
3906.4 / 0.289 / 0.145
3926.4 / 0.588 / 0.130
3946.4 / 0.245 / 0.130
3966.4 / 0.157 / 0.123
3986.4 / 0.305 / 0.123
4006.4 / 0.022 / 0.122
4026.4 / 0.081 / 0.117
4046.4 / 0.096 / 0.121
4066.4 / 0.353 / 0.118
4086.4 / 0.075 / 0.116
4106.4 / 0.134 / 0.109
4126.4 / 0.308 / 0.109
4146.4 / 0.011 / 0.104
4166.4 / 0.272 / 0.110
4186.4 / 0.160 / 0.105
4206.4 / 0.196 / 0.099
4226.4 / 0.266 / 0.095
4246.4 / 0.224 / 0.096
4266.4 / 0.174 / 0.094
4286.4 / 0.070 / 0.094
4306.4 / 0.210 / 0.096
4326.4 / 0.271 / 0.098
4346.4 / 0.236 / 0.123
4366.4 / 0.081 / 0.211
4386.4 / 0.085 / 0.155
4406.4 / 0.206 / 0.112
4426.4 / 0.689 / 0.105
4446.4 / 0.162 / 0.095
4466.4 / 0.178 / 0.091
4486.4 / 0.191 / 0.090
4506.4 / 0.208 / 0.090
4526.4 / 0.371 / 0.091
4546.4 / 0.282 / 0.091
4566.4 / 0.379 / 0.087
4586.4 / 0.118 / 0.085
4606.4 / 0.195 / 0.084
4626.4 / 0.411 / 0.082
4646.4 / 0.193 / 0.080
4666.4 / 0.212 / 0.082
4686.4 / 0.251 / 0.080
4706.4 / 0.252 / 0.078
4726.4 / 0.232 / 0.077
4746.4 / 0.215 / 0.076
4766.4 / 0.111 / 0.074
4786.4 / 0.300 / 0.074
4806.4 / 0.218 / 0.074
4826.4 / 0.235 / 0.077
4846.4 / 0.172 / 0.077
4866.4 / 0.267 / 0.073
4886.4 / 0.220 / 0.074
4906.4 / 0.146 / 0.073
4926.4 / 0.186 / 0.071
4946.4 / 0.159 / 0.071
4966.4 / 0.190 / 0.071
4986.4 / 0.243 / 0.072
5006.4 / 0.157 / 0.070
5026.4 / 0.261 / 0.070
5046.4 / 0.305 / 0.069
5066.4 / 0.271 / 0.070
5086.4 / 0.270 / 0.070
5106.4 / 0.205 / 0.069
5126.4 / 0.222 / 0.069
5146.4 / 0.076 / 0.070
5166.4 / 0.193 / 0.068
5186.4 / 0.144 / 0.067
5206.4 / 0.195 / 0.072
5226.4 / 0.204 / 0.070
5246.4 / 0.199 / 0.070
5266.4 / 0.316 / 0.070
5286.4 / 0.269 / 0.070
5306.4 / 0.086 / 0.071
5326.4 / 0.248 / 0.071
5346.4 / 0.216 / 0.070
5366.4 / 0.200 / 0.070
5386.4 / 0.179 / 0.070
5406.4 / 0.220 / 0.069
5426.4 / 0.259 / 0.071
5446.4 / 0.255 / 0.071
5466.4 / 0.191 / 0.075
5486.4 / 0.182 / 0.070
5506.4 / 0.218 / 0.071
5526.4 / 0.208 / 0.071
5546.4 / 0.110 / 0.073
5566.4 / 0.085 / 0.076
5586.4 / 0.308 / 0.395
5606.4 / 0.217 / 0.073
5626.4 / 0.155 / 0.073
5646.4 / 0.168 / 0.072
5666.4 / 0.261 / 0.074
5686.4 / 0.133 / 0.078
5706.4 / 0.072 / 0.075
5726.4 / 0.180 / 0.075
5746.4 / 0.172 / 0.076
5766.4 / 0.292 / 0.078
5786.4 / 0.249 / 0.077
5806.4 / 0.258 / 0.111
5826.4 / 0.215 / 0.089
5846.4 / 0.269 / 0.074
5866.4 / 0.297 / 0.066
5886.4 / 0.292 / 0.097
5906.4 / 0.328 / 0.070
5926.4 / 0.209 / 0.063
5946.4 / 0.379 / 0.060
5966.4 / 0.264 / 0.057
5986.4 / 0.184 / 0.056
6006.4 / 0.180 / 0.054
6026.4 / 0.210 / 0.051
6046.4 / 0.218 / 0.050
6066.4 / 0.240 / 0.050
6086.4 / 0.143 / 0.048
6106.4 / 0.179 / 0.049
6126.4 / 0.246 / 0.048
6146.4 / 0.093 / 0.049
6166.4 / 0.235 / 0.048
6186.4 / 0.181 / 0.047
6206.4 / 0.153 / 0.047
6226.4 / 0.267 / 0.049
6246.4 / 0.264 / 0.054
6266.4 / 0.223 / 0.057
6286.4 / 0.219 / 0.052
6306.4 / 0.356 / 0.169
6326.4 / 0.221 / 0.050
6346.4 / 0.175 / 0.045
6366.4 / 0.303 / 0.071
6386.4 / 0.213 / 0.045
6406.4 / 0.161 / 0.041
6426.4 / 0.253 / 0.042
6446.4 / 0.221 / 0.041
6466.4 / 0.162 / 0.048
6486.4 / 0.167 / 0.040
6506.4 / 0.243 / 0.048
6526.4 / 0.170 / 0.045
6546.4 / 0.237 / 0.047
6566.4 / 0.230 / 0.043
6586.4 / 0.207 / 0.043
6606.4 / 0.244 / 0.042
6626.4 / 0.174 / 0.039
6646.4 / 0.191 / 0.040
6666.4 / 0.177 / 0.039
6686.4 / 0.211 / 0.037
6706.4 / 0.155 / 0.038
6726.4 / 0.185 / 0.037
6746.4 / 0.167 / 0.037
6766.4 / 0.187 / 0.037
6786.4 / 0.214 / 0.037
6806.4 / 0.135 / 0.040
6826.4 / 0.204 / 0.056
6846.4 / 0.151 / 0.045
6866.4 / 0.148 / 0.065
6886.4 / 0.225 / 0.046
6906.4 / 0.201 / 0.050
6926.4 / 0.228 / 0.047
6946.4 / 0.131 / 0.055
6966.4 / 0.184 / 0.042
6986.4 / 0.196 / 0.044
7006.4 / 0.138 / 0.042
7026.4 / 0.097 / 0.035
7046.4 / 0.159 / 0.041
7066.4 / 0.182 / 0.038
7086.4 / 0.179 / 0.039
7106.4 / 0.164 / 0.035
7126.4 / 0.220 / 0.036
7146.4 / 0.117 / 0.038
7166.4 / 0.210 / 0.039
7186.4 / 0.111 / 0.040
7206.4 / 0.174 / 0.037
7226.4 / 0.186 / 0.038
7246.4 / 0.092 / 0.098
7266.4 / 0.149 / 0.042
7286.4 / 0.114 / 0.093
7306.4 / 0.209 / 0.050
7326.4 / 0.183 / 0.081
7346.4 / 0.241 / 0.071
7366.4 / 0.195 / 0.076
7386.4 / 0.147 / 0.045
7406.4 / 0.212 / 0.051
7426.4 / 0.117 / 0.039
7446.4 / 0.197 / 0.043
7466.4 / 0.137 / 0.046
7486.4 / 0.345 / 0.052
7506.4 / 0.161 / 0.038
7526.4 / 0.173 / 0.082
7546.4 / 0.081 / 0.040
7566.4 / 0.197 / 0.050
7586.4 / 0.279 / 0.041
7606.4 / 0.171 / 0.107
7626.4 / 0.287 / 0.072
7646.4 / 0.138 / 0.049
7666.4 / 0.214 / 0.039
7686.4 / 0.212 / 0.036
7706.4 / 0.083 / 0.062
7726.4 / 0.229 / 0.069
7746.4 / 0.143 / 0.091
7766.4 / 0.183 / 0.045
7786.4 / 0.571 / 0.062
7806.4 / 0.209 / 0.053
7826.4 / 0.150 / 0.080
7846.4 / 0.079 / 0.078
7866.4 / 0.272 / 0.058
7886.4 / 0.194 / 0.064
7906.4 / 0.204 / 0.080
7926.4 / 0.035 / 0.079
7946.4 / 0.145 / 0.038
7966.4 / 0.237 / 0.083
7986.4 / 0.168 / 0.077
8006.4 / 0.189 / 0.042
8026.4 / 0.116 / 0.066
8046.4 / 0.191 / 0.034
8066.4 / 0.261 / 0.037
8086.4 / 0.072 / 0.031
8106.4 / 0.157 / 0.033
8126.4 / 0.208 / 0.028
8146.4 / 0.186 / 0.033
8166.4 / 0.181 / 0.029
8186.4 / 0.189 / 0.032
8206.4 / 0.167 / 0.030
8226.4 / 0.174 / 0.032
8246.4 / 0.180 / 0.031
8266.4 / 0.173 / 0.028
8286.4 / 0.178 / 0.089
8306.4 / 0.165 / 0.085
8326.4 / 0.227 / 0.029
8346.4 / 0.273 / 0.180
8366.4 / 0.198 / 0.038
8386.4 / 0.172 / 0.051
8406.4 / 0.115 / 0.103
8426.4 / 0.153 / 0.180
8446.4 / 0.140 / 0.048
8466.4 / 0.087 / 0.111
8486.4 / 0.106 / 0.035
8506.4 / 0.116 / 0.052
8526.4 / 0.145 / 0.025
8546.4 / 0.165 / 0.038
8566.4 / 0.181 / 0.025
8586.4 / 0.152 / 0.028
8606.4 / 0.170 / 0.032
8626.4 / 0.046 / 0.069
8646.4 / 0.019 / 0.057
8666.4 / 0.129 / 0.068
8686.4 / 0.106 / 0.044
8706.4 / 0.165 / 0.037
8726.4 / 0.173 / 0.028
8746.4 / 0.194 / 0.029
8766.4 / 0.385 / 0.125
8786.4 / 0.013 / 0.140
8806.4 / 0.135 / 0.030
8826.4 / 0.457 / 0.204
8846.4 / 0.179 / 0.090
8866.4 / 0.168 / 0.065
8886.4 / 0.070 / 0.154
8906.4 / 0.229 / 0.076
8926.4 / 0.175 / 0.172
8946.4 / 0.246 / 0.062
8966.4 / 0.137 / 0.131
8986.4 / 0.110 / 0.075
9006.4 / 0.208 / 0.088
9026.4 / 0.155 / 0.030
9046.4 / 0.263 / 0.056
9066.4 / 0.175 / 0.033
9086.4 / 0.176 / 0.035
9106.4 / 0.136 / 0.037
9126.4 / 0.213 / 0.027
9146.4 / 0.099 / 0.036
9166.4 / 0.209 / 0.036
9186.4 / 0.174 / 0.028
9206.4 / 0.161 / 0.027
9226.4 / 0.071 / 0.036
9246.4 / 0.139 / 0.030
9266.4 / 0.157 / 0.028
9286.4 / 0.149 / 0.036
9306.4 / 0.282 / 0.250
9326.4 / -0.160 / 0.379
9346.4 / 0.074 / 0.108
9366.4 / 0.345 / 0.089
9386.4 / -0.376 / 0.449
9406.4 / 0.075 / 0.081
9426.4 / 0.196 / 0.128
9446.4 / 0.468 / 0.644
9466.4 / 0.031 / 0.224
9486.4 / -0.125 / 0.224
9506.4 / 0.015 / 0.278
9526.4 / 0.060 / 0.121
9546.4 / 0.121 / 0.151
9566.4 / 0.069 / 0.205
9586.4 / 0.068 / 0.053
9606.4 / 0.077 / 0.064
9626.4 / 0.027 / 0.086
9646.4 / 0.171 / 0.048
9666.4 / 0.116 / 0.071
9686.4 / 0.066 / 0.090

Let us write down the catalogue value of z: 0.19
